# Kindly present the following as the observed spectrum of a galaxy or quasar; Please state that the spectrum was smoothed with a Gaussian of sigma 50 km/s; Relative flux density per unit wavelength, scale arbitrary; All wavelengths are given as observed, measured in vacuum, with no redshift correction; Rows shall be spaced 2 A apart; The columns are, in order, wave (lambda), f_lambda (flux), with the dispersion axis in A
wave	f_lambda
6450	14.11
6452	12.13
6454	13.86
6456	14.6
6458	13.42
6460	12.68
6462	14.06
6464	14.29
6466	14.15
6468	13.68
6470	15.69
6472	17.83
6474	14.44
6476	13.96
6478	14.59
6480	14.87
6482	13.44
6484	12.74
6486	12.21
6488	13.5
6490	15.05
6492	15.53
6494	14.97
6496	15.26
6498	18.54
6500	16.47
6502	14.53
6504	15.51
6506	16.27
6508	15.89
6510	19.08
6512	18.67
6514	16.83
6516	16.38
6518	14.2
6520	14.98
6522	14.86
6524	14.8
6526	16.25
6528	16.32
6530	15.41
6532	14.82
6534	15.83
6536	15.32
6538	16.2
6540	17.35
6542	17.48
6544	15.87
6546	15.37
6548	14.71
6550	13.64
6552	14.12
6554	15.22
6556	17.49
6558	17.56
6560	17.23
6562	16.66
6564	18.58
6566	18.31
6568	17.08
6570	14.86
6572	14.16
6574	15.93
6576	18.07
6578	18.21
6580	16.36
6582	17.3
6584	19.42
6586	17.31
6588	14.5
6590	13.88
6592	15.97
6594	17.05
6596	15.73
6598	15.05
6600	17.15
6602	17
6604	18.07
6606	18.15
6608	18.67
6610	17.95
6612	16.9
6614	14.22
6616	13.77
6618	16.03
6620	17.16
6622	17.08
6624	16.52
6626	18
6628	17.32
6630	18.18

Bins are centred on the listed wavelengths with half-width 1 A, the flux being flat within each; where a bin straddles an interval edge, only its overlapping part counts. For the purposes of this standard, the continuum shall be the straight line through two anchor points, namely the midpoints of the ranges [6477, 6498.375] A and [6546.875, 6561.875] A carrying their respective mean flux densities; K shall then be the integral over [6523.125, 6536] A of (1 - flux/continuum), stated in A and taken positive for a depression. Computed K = -0.2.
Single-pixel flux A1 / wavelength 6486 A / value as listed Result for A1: 12.21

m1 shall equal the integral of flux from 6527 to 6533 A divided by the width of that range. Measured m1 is 15.5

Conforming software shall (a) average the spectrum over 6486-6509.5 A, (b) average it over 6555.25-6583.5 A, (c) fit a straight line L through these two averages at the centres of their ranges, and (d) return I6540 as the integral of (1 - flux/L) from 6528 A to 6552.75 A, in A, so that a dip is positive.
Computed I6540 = 1.3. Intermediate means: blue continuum 15.5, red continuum 17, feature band 15.6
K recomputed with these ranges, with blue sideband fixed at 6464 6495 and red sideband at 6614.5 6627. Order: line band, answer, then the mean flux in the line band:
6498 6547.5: -3.5 A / 16.1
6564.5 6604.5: -1.8 A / 16.6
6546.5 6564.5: -0.7 A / 16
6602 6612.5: -1.1 A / 17.9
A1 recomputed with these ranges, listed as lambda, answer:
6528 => 16.32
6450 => 14.11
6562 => 16.66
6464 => 14.29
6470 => 15.69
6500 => 16.47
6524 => 14.8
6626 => 18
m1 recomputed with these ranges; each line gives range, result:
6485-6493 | 14.1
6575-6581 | 17.5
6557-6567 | 17.7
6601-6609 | 18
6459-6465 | 13.7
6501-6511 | 16.3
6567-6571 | 16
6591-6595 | 16.5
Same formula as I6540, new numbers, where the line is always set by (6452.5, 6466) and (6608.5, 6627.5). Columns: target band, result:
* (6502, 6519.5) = -2.1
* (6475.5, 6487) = 0.4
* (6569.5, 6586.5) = -1.2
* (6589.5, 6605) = -0.2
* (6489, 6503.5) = -1.4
